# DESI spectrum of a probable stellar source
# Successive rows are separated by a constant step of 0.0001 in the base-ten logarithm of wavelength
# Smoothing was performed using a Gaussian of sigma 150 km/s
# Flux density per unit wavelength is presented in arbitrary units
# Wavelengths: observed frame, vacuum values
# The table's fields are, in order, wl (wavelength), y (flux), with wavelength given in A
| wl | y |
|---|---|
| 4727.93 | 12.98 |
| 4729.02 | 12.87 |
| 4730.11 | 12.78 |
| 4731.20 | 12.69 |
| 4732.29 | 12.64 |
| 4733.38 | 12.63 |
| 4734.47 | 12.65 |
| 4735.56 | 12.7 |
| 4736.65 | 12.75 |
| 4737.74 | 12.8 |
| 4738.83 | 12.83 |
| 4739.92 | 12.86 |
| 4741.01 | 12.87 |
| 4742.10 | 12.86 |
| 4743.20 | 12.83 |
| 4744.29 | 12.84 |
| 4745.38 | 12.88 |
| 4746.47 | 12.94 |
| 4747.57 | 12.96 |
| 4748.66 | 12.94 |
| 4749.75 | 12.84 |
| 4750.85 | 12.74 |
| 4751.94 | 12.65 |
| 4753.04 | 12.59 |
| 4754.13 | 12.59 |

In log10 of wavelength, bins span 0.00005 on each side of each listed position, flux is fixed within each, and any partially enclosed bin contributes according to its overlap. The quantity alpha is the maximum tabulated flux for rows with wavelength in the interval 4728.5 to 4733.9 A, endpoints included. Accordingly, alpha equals 12.87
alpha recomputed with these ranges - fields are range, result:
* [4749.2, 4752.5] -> 12.84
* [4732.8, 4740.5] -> 12.86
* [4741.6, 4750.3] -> 12.96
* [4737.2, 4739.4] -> 12.83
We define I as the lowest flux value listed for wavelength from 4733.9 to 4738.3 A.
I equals 12.65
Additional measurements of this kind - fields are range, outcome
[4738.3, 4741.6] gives 12.83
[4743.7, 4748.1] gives 12.84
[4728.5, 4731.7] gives 12.69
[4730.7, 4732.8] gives 12.64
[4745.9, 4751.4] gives 12.74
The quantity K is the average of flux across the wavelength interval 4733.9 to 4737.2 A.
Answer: 12.7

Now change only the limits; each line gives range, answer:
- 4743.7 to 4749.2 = 12.9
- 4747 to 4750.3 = 12.9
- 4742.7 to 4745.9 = 12.9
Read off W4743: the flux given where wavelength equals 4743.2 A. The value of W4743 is 12.83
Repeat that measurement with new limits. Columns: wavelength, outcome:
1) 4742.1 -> 12.86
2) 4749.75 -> 12.84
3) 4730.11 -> 12.78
